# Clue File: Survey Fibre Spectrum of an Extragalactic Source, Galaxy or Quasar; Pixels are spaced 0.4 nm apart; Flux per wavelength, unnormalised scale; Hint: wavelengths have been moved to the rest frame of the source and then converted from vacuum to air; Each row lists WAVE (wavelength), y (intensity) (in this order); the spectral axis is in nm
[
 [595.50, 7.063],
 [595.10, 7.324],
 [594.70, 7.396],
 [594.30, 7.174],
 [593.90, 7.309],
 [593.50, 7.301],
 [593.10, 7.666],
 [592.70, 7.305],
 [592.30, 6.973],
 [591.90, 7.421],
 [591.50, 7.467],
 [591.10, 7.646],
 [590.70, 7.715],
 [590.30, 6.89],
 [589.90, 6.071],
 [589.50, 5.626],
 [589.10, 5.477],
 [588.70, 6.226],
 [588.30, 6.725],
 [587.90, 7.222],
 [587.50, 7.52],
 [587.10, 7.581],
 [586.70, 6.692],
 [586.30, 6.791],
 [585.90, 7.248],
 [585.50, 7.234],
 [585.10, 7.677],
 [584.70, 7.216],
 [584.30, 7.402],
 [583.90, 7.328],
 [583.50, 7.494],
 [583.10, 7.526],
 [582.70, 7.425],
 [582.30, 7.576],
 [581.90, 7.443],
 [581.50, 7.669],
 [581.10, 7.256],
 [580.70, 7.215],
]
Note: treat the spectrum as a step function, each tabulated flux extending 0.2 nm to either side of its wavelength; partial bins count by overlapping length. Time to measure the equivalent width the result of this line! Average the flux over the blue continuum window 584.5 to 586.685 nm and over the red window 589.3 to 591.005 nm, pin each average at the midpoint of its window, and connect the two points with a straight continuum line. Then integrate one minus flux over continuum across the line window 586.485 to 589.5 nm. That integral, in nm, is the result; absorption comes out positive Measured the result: 0.09 nm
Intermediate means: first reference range 7.19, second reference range 6.64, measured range 6.7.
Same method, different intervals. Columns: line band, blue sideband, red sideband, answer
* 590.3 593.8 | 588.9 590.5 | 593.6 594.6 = -0.39 nm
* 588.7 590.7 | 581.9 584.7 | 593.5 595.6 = 0.31 nm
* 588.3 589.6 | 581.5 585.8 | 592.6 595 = 0.26 nm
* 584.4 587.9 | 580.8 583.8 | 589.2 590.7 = -0.17 nm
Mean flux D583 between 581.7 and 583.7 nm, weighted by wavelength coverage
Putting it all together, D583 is 7.49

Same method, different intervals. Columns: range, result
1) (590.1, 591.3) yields 7.42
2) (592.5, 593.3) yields 7.49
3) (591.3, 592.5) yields 7.29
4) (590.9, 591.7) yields 7.56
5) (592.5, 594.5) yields 7.35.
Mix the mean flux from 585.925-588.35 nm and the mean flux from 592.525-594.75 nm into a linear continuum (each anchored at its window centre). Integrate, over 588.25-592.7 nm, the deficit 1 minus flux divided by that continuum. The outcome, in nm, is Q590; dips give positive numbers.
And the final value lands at 0.29 nm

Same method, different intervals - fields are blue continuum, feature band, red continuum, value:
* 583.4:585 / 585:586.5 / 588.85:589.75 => -0.080 nm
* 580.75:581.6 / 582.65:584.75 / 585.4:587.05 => -0.057 nm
